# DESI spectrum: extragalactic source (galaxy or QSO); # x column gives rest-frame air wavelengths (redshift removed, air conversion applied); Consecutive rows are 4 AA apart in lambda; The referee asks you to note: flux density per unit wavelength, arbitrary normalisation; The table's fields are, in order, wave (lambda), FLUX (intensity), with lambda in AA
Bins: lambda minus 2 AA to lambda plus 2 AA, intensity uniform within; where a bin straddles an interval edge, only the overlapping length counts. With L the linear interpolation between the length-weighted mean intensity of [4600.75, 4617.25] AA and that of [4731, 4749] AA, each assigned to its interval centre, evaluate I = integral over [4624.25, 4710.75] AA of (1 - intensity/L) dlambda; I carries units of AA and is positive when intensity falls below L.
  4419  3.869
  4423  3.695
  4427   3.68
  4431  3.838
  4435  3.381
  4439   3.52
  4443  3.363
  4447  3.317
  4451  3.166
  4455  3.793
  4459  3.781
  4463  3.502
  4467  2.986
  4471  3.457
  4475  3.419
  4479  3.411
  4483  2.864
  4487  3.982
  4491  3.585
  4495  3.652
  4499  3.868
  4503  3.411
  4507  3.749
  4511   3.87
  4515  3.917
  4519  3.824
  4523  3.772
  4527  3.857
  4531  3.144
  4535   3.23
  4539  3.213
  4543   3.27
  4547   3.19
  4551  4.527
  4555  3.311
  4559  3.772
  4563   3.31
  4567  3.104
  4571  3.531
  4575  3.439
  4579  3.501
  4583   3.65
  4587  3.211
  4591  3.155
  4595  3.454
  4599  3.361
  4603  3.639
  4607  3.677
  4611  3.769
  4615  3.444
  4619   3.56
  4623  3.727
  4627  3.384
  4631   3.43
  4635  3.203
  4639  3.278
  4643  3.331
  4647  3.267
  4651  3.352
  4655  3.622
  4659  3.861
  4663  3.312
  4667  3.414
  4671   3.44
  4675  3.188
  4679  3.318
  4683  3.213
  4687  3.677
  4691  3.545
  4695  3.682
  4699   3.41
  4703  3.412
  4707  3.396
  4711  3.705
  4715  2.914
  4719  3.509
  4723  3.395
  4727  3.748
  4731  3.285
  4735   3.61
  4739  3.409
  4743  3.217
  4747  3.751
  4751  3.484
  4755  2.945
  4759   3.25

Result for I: 3.2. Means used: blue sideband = 3.63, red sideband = 3.47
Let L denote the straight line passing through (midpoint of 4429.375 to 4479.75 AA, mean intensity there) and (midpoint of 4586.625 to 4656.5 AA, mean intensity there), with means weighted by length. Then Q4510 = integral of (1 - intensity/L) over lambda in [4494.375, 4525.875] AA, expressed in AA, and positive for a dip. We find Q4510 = -2.88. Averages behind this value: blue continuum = 3.45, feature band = 3.77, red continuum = 3.44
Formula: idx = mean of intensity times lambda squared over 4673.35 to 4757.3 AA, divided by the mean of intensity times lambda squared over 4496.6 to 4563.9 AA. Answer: 1.03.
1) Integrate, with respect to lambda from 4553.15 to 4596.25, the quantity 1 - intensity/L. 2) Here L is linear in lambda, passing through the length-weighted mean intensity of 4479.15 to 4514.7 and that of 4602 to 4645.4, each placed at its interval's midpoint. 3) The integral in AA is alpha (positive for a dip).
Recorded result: 1.7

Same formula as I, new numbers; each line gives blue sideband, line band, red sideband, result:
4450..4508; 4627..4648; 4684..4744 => 1.00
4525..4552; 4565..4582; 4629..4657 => 0.05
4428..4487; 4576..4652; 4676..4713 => 0.44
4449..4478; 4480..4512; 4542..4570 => -1.32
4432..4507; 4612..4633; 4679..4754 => -0.34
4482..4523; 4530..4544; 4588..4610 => 1.54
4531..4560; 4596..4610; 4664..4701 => -0.47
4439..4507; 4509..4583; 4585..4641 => -1.74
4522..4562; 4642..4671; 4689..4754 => 0.21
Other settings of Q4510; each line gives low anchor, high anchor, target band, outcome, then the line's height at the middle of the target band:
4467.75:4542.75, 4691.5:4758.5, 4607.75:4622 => -0.48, 3.49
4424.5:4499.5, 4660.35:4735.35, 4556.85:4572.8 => 0.19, 3.47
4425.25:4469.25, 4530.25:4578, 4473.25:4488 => 0.36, 3.47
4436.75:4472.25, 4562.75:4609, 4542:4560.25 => -1.07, 3.43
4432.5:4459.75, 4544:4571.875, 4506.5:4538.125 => -1.30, 3.51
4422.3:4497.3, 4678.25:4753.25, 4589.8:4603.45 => 0.33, 3.47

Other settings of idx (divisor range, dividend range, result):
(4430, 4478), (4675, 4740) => 1.11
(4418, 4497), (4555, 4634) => 1.05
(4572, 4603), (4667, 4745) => 1.06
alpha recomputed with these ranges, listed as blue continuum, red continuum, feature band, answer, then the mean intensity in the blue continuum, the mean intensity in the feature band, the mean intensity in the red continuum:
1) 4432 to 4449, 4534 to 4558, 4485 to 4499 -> -1.25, 3.42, 3.76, 3.48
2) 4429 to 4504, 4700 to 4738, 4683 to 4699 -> -0.50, 3.49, 3.55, 3.44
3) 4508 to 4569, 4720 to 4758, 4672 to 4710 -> 0.24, 3.56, 3.43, 3.42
